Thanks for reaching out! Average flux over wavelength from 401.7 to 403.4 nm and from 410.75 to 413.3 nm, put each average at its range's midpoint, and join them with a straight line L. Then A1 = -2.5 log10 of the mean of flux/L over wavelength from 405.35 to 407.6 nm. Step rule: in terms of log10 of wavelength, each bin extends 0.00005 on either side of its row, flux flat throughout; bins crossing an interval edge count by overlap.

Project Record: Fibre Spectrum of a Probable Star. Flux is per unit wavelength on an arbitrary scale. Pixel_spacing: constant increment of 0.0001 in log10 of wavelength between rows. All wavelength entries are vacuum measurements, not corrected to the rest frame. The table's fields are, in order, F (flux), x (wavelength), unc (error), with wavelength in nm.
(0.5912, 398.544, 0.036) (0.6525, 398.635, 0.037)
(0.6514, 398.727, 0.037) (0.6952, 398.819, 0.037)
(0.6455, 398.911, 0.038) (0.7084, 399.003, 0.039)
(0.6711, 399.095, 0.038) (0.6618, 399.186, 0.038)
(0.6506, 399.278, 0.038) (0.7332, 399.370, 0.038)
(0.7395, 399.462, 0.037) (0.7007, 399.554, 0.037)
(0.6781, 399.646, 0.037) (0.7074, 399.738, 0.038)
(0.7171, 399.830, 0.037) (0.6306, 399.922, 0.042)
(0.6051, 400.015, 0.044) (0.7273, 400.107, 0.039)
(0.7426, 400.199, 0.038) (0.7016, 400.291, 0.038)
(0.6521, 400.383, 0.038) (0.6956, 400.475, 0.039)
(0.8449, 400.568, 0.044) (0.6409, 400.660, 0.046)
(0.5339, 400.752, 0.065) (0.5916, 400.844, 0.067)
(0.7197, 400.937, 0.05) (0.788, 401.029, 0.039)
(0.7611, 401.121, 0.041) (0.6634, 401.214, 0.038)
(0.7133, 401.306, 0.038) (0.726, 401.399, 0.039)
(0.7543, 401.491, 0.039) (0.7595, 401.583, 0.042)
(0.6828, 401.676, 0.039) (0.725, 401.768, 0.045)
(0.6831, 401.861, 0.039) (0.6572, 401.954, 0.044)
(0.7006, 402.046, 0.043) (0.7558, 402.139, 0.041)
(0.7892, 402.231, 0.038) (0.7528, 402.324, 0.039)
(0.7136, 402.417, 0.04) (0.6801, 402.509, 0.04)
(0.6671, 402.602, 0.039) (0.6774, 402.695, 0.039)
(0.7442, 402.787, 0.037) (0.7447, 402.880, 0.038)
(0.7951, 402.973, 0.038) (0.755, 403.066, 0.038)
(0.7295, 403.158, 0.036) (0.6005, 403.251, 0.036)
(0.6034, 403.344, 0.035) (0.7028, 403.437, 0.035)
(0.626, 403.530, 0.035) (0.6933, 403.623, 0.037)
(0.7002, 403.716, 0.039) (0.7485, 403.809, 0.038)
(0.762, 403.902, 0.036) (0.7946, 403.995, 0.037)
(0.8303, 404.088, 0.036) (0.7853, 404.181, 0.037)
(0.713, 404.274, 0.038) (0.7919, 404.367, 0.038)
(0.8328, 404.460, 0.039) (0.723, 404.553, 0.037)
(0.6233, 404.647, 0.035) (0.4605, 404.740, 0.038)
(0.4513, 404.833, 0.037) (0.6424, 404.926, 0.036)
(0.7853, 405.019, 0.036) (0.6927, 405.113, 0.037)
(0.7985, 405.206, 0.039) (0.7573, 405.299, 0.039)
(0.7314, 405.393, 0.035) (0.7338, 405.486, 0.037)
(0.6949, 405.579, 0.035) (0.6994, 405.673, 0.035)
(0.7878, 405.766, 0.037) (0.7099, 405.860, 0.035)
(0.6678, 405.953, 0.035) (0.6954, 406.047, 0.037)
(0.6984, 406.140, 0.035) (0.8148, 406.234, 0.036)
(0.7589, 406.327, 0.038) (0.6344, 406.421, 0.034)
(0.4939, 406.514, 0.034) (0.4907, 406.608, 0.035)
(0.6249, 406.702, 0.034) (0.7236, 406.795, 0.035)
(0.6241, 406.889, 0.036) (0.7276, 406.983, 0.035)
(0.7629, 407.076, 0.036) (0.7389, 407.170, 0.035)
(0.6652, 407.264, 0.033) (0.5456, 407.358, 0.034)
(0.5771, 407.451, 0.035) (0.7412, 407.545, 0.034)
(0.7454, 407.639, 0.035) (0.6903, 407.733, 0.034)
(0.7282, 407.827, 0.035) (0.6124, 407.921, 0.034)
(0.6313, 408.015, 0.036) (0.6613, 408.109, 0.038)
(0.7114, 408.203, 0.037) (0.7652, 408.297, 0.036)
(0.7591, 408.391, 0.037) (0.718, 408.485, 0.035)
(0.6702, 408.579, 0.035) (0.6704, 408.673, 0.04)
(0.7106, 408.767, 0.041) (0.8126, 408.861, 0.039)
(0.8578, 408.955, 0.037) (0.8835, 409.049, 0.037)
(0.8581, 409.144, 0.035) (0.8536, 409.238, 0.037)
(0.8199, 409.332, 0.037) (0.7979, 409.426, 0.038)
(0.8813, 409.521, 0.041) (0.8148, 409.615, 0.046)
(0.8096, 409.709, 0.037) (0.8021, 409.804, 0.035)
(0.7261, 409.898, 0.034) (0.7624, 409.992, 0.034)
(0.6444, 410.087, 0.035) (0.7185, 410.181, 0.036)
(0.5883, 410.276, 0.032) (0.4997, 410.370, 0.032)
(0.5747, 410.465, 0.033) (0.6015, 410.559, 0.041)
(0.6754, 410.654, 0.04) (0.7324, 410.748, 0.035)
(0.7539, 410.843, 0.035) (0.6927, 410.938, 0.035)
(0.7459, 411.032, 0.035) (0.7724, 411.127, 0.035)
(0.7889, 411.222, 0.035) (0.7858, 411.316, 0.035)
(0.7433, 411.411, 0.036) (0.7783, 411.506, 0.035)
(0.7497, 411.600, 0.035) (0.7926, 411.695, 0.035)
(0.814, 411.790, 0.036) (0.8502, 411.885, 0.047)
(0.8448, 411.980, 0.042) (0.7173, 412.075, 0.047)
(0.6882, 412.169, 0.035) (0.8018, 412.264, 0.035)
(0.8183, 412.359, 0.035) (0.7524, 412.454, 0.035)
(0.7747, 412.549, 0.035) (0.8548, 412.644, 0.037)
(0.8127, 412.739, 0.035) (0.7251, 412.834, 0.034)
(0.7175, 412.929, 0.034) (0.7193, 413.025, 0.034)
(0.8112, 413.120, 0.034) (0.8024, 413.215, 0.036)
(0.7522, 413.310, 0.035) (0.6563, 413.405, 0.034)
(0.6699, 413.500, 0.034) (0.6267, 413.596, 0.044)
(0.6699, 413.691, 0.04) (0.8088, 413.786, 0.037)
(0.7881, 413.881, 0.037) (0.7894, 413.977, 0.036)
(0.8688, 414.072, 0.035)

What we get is 0.08 mag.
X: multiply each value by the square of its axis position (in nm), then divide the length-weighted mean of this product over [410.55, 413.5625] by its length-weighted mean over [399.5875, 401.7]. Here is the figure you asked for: 1.15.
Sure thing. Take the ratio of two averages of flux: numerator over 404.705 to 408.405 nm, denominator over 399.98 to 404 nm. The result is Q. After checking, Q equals 0.96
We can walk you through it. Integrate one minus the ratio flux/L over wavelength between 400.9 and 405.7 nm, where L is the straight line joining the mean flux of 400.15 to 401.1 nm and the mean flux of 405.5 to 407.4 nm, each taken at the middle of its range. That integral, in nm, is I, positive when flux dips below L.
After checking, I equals -0.19 nm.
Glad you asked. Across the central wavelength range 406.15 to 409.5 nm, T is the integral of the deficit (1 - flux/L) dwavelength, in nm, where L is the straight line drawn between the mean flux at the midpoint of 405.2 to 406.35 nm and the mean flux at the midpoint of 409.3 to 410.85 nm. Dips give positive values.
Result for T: 0.05 nm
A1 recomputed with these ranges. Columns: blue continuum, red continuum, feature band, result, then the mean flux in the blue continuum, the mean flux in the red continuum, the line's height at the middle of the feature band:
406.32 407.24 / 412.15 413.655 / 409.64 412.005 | -0.02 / 0.654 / 0.749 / 0.717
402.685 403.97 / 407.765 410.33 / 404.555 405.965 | 0.06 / 0.708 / 0.75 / 0.722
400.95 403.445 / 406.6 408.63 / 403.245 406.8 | 0.00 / 0.716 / 0.682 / 0.698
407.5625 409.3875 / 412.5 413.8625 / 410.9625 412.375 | -0.05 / 0.746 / 0.744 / 0.744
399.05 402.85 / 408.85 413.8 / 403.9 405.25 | 0.01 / 0.701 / 0.754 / 0.72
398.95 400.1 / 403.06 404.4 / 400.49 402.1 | 0.00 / 0.685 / 0.721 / 0.7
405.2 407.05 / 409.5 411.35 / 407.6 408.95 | -0.01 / 0.692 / 0.716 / 0.704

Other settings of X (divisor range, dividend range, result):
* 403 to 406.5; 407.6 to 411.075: 1.05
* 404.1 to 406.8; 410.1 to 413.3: 1.11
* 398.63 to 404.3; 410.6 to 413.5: 1.14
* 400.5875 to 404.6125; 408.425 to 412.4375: 1.09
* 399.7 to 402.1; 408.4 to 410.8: 1.11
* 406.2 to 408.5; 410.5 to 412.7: 1.15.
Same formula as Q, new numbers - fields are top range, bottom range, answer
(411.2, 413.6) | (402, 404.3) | 1.06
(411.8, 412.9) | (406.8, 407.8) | 1.15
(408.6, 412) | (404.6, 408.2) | 1.12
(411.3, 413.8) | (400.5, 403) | 1.07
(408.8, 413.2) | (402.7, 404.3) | 1.05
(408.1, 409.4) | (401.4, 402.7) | 1.08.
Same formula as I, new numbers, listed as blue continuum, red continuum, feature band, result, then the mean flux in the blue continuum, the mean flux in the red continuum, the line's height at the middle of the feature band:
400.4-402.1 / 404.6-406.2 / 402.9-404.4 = -0.08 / 0.701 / 0.685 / 0.692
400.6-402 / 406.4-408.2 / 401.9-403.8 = -0.06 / 0.695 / 0.655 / 0.685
